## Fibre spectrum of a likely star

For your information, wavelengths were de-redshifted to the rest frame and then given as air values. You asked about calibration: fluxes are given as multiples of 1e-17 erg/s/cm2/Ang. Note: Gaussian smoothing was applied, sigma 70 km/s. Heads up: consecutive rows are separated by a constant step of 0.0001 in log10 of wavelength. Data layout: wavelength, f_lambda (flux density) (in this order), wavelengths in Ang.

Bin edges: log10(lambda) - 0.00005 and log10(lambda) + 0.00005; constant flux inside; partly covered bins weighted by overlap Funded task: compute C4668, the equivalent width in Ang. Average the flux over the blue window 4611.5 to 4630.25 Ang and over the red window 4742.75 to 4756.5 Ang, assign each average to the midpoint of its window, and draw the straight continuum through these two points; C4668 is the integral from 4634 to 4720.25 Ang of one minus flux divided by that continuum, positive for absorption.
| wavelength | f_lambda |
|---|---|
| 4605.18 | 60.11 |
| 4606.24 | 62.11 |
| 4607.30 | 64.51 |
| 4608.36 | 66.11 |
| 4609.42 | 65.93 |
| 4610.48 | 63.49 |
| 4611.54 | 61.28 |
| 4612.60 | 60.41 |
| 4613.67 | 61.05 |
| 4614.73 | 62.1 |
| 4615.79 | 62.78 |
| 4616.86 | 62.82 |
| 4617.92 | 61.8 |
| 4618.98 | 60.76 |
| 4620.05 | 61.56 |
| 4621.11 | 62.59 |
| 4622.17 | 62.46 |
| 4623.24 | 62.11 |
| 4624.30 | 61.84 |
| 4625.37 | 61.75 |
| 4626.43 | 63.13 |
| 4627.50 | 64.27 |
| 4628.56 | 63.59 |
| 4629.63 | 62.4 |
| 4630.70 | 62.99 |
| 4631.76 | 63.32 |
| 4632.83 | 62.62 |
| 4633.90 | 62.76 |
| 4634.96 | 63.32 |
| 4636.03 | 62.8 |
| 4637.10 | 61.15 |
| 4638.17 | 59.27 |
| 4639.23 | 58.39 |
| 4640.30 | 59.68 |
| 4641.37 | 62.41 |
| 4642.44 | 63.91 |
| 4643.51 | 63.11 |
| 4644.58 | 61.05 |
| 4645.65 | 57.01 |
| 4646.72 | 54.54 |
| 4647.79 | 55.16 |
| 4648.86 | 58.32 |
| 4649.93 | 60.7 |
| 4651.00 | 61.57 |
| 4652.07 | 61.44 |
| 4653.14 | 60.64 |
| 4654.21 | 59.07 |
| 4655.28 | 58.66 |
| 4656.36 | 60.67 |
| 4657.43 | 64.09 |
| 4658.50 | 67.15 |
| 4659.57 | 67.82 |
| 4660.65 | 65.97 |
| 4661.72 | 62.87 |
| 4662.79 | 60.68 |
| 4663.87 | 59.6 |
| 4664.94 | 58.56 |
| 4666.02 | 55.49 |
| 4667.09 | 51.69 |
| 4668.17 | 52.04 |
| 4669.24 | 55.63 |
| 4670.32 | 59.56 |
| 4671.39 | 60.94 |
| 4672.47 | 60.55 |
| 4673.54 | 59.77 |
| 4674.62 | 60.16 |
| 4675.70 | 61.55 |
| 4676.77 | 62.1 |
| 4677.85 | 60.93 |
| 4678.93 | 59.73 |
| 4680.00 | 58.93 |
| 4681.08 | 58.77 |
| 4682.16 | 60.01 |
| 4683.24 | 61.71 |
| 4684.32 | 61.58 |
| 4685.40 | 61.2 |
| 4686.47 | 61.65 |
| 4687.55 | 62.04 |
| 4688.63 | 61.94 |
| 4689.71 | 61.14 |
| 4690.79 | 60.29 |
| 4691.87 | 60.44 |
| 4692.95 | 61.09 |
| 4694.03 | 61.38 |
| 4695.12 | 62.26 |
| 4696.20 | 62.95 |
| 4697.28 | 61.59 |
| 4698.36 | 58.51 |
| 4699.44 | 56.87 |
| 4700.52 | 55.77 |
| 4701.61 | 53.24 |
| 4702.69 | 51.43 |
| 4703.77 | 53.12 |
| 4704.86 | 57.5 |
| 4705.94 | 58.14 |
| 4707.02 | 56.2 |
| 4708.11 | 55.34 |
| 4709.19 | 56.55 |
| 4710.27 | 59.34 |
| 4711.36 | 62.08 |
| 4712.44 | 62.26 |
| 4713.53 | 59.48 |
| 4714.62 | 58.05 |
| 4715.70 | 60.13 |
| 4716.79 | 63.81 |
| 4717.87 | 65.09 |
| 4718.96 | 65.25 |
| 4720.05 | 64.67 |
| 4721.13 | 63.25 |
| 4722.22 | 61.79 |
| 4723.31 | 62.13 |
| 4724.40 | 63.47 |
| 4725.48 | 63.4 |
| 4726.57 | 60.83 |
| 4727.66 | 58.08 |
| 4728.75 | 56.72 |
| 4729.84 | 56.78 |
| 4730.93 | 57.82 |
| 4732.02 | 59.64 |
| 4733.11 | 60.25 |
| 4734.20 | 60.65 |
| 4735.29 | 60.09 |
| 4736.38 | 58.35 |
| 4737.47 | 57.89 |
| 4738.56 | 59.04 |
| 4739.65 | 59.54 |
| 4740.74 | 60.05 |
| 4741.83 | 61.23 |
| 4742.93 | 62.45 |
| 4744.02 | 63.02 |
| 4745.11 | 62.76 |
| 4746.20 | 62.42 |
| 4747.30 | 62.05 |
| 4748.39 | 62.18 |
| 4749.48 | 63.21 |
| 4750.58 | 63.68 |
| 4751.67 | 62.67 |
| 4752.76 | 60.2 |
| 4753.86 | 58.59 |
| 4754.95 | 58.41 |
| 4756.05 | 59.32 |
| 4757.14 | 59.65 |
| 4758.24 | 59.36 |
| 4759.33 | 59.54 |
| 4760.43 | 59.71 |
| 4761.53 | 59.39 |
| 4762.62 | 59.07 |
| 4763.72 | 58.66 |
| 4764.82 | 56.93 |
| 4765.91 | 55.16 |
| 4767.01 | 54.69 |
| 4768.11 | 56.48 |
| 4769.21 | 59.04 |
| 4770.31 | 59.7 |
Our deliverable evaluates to 2.66 Ang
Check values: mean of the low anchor 62.2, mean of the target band 60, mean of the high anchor 61.6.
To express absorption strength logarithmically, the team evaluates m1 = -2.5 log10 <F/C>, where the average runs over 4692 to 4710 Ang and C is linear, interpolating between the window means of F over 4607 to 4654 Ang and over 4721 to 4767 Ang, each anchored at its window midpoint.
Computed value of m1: 0.06 mag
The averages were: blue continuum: 61.7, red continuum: 60.1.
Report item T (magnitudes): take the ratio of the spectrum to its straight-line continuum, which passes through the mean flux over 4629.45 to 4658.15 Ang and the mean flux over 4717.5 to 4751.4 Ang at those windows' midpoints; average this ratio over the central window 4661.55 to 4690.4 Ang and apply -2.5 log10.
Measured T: 0.02 mag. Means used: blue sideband 60.8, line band 59.6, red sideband 61.2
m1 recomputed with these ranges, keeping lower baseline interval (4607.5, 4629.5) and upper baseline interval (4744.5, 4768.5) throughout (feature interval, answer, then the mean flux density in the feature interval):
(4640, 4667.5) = 0.025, 60.5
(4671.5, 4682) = 0.020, 60.3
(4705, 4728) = -0.006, 60.9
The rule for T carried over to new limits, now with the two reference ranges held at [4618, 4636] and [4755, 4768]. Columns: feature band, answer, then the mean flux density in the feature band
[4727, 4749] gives -0.02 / 60.1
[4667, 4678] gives 0.04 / 58.8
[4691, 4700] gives 0.00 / 60.6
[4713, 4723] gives -0.05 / 62.4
